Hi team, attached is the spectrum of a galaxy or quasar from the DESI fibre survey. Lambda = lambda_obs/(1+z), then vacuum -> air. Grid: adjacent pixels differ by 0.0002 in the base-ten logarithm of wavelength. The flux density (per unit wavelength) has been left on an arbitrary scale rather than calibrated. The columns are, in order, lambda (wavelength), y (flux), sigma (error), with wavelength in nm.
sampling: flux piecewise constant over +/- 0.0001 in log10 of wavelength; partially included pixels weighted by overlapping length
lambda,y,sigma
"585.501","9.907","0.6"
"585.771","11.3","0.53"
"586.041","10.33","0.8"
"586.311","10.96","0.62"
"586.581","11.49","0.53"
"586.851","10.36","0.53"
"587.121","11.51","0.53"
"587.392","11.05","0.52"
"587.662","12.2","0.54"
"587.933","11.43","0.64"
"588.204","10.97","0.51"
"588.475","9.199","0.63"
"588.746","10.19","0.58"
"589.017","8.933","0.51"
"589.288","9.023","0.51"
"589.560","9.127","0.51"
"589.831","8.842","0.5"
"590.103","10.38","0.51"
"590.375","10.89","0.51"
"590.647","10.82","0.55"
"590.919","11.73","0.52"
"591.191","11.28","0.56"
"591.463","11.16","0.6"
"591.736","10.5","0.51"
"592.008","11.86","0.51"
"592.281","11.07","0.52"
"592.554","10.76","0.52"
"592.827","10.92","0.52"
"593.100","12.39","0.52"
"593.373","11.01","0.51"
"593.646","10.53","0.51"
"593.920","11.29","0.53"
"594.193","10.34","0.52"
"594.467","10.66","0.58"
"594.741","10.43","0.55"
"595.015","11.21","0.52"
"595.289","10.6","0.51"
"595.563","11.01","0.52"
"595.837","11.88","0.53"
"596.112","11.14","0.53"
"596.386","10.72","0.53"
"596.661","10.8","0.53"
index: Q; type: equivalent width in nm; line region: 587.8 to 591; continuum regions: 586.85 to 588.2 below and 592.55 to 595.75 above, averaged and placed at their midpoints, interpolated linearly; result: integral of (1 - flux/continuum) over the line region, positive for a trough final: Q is 0.33 nm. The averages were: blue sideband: 11.4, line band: 10.1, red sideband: 11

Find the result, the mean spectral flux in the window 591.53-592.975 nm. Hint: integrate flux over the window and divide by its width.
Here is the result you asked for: 11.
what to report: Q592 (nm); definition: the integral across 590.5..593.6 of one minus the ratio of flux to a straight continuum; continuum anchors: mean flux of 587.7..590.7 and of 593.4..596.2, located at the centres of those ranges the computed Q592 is -0.22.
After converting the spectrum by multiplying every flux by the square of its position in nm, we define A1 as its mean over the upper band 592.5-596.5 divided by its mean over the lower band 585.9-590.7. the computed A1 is 1.08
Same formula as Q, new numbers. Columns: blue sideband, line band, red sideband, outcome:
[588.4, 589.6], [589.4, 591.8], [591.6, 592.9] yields -0.081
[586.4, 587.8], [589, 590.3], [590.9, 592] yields 0.217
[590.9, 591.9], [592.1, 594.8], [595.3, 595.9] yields 0.049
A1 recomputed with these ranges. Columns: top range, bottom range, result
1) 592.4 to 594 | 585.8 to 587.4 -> 1.04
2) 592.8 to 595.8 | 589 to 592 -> 1.07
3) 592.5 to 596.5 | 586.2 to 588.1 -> 1.00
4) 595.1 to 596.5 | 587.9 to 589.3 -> 1.14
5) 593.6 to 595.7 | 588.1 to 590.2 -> 1.15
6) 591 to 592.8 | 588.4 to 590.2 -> 1.20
